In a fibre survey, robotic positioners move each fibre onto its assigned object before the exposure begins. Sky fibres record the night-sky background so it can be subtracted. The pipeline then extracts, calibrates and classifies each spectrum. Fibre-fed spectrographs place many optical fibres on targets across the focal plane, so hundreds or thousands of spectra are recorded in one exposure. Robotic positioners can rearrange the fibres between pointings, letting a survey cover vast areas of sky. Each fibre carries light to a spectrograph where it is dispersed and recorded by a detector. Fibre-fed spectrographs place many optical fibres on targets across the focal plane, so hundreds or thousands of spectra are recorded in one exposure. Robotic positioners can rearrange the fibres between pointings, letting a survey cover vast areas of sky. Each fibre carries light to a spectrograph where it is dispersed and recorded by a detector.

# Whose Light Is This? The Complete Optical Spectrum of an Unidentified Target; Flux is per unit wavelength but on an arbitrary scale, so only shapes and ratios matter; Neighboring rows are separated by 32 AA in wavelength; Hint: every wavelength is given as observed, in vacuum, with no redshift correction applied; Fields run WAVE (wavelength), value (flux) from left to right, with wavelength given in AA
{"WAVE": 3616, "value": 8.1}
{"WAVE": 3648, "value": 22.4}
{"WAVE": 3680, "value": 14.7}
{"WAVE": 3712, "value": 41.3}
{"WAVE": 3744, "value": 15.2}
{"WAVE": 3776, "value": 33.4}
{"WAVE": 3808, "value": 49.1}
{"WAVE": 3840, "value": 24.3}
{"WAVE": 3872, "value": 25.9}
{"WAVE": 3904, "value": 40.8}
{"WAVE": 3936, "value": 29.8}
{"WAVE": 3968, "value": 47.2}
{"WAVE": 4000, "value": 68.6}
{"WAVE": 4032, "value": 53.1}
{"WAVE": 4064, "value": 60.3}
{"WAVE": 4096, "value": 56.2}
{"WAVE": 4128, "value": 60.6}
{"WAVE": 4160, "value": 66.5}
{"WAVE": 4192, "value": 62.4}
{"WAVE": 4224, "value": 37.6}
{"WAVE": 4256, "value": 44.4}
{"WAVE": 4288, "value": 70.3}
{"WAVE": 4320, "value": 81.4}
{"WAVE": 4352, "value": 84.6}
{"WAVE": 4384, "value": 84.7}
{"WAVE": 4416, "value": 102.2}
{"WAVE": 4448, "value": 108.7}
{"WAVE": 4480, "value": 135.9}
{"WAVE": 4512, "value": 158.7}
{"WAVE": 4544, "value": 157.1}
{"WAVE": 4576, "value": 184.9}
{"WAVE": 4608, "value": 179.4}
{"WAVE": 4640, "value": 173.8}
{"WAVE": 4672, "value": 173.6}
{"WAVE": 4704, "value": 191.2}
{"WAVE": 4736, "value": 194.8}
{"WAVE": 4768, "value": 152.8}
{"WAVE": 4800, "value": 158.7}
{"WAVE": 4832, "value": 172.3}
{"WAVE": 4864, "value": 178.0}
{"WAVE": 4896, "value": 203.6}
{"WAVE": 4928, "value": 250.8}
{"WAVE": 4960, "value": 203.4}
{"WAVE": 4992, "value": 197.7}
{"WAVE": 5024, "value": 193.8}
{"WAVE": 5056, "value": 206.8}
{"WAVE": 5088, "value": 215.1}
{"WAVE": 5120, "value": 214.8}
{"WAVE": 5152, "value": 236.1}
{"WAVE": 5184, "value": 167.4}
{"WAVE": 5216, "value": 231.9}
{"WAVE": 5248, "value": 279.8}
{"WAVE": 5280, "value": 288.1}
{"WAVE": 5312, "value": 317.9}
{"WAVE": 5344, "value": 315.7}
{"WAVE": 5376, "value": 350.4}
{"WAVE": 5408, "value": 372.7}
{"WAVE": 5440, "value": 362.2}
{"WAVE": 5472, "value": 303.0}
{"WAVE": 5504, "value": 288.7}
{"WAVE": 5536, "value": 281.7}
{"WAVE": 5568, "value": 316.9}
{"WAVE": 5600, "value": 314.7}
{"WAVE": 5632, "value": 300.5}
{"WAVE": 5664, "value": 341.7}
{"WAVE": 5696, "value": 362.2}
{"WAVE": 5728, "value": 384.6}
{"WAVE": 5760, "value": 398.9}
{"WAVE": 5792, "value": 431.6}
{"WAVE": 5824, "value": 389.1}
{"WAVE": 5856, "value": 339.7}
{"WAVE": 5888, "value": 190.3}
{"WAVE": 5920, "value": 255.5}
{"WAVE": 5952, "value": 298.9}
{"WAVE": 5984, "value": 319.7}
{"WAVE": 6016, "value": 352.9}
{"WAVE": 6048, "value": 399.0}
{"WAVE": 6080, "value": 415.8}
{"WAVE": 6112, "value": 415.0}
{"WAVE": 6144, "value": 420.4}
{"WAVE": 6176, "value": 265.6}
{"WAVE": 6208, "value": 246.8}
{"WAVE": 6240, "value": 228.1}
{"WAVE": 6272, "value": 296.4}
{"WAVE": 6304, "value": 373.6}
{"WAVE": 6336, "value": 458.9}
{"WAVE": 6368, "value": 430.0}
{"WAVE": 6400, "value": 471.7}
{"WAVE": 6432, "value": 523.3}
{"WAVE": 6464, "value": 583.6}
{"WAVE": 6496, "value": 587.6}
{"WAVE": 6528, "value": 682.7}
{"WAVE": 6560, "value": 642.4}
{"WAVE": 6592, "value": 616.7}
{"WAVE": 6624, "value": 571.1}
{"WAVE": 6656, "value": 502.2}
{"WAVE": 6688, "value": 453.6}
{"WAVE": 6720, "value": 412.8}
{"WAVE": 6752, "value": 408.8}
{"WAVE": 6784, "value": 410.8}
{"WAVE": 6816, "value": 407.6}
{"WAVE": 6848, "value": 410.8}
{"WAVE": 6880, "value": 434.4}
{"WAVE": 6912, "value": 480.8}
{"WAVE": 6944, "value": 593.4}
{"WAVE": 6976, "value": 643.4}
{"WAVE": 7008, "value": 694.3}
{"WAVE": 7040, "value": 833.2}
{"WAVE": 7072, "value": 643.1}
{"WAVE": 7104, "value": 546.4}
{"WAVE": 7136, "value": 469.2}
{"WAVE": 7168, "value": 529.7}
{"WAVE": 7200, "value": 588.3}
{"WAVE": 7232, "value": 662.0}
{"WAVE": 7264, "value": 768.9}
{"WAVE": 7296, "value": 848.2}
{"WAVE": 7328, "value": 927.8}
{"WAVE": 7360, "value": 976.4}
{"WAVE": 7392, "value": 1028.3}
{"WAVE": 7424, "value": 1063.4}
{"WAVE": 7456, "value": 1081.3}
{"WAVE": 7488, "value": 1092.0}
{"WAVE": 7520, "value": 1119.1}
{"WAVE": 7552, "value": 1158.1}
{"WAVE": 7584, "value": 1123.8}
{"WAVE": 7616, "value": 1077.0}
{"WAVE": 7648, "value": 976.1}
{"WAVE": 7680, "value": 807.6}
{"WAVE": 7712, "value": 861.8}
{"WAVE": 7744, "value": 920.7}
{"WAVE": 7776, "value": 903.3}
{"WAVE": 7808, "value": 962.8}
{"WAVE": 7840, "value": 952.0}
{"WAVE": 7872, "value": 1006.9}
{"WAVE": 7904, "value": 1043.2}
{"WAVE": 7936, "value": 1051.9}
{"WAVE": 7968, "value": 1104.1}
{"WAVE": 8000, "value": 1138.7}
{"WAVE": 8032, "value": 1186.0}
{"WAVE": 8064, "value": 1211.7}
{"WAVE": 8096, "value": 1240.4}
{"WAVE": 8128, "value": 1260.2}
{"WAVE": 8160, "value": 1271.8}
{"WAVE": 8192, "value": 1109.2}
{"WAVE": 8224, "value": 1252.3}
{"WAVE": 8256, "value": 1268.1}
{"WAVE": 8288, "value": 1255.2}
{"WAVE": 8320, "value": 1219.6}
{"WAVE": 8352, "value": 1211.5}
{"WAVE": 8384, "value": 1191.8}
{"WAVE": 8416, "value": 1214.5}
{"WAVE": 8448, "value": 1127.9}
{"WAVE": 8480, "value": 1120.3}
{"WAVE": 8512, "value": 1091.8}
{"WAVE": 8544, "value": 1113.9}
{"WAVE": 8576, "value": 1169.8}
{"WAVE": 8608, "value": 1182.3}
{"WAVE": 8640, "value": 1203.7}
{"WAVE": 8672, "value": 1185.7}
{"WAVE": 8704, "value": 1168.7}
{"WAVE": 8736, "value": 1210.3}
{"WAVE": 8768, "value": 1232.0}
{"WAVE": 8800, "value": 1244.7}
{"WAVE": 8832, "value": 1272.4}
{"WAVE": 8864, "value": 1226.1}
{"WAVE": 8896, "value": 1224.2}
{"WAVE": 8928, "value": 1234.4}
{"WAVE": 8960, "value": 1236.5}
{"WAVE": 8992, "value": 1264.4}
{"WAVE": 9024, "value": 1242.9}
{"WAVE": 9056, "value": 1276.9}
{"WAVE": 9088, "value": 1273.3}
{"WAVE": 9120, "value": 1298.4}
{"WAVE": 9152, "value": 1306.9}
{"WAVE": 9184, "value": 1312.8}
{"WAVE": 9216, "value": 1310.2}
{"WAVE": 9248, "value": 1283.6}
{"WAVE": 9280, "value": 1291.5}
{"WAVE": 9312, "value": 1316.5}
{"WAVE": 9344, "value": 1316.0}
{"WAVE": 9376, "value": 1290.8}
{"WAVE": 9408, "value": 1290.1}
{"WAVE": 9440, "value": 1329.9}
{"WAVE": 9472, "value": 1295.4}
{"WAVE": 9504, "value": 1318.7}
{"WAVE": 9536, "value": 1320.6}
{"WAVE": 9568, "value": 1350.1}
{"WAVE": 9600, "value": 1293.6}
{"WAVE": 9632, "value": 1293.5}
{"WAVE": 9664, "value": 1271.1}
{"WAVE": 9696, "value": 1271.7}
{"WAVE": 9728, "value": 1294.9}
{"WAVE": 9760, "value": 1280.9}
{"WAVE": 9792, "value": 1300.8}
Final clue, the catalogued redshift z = 0.000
